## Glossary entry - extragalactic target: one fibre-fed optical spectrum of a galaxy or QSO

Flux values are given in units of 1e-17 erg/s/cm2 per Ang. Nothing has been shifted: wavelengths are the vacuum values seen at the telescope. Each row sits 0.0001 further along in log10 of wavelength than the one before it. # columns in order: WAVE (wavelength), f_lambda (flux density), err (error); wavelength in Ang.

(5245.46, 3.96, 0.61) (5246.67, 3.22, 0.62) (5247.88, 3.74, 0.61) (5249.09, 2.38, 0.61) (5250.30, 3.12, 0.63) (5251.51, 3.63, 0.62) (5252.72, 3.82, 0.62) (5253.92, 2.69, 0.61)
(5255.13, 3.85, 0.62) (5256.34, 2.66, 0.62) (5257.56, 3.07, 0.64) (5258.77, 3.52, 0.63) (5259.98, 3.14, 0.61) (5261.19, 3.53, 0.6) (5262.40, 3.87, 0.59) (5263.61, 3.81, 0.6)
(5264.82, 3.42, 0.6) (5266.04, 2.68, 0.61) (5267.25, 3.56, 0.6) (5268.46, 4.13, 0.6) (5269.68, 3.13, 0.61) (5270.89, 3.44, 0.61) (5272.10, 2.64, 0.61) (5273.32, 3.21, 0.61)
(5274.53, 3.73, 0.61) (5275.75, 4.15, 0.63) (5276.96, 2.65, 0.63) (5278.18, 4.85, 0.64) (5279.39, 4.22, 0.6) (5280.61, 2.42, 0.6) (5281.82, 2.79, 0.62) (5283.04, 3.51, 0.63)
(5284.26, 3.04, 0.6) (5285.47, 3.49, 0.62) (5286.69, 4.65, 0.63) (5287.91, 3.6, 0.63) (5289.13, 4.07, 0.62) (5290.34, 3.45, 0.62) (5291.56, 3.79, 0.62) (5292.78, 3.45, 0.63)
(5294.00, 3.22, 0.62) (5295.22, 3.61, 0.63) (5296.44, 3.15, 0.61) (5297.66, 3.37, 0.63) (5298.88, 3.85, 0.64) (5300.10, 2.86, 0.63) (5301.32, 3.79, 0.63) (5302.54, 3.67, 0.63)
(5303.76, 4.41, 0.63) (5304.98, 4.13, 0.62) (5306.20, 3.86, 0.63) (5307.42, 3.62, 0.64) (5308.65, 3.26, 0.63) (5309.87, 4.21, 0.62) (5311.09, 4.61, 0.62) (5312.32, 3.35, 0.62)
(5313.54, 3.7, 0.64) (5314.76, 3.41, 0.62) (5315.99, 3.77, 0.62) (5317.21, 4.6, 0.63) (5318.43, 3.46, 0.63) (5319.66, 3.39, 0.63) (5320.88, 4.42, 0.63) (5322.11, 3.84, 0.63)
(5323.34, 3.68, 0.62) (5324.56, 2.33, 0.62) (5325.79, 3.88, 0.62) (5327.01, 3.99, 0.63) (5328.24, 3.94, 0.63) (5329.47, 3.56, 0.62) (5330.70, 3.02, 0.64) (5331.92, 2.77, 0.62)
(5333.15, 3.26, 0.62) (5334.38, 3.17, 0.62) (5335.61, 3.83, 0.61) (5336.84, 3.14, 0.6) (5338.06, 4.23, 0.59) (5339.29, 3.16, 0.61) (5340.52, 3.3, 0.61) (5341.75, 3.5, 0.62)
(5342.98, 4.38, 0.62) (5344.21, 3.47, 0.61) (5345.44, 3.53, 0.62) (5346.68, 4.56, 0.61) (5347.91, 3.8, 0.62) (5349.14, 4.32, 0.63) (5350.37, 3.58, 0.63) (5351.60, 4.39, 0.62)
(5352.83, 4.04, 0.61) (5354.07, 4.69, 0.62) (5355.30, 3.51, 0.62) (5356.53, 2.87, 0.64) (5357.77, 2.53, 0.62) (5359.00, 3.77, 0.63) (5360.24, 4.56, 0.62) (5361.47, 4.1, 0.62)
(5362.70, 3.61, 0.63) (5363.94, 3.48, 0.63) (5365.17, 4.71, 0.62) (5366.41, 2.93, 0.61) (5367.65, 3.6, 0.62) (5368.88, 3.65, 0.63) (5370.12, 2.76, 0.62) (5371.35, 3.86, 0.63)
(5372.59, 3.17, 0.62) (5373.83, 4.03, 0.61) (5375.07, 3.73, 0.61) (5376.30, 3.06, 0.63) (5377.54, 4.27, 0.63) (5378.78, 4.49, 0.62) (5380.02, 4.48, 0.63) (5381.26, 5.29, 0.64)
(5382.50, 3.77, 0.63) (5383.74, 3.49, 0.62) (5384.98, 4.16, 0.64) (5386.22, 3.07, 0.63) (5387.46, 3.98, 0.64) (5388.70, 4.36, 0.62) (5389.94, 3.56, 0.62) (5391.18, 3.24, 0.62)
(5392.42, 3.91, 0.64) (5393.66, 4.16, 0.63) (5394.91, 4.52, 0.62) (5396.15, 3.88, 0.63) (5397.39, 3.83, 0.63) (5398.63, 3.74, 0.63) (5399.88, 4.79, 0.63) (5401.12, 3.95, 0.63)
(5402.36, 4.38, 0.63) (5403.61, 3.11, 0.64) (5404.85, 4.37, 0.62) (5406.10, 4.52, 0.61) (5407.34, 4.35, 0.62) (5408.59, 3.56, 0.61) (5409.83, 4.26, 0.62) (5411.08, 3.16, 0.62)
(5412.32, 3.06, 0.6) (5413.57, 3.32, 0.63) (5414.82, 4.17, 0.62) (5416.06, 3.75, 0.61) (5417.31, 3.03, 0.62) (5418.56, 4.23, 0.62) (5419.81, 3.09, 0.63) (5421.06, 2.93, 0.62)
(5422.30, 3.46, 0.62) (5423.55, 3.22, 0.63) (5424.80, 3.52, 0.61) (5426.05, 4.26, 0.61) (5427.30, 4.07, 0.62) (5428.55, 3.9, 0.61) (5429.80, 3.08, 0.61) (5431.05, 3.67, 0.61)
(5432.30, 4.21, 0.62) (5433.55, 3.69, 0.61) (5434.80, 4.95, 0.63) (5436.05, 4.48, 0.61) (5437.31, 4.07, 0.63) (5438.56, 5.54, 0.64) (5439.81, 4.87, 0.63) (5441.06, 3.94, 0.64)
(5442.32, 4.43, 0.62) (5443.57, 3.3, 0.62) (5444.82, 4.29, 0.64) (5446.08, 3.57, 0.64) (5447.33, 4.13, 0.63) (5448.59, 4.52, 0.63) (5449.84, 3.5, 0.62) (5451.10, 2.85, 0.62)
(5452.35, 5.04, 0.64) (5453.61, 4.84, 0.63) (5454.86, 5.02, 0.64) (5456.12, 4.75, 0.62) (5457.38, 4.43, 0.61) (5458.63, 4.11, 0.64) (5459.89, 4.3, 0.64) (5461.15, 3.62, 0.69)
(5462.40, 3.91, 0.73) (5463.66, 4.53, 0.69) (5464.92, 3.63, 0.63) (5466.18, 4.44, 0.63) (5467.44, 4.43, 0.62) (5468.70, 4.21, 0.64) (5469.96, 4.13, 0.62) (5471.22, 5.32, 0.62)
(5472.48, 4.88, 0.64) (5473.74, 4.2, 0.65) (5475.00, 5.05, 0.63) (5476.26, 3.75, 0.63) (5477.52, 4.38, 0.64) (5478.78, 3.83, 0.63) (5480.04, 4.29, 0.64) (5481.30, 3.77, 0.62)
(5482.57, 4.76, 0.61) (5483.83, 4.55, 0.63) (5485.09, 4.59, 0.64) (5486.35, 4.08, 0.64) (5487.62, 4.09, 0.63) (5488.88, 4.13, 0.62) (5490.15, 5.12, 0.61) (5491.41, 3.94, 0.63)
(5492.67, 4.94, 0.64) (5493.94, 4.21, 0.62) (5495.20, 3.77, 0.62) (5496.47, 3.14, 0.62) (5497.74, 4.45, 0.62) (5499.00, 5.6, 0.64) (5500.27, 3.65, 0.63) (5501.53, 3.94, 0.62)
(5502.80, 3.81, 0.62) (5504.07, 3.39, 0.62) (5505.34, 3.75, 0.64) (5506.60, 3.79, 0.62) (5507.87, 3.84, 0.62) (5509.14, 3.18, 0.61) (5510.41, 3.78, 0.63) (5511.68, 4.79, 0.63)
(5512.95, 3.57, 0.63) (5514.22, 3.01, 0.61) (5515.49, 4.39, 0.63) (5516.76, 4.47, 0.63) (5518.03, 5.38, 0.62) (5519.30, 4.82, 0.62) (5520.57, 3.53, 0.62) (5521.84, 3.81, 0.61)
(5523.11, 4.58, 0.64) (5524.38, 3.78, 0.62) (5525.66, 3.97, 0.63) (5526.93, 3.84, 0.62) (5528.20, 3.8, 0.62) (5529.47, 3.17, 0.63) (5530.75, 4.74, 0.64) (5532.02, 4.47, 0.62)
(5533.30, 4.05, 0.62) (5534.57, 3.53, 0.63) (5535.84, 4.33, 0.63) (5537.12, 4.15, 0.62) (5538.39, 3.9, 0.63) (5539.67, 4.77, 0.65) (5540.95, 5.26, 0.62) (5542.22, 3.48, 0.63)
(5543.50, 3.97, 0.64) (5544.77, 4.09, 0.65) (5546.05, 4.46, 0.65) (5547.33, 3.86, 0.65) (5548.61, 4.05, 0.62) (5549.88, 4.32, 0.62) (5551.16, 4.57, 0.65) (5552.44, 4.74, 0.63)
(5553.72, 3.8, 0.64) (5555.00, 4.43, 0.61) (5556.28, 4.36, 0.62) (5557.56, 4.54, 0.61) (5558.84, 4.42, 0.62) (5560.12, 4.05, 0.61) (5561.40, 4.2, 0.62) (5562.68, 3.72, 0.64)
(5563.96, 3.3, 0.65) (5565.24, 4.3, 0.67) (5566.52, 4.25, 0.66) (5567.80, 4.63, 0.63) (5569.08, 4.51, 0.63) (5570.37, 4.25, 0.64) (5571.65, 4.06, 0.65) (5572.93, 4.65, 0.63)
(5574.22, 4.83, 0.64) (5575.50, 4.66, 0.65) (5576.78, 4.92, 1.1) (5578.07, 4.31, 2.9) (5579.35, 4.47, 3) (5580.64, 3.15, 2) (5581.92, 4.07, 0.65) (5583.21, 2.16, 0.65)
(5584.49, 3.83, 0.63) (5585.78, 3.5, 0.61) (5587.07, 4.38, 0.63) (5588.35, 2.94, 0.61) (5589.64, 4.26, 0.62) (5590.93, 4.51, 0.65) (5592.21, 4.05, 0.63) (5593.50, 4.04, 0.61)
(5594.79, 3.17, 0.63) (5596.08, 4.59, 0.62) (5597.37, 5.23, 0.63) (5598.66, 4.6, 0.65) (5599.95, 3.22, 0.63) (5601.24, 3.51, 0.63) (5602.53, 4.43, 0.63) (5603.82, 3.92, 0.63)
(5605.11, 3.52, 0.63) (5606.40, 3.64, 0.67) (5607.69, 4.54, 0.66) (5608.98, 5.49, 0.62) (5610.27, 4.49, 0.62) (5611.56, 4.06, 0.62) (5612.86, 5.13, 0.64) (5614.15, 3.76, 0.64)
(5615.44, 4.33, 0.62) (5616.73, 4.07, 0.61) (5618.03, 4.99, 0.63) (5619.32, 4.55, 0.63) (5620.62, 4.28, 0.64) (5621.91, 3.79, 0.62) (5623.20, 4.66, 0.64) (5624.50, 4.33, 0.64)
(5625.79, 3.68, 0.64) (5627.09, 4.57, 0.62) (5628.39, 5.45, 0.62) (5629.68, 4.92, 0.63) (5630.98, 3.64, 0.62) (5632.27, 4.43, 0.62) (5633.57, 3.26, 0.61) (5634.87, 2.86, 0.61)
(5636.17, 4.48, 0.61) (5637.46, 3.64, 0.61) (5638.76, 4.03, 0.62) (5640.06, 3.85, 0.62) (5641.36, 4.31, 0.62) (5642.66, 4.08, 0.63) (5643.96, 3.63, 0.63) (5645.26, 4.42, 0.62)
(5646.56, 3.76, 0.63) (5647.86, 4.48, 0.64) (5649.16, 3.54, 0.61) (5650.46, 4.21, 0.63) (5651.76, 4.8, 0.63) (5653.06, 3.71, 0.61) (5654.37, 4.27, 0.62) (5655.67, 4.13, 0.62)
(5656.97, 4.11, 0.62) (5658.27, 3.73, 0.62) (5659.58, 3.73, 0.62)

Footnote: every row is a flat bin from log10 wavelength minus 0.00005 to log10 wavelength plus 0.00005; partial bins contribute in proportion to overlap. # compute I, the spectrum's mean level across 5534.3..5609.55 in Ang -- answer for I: 4.15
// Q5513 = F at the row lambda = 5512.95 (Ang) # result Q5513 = 3.57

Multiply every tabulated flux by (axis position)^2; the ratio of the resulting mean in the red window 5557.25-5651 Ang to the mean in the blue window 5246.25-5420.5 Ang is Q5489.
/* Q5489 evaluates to 1.2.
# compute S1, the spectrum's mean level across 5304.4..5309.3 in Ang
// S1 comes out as 3.72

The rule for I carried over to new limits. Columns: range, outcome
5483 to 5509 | 4.13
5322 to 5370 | 3.65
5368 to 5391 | 3.83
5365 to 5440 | 3.87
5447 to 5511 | 4.2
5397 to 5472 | 4.03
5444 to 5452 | 3.84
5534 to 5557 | 4.23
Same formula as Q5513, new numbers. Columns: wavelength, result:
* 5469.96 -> 4.13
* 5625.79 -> 3.68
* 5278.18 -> 4.85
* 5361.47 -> 4.1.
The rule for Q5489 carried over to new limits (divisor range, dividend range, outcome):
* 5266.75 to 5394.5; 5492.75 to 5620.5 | 1.22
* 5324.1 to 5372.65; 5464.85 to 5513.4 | 1.21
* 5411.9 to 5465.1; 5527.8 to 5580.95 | 1.11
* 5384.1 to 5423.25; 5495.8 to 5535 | 1.10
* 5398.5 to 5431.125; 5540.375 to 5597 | 1.17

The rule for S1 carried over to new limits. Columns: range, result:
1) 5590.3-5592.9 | 4.28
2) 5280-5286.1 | 3.06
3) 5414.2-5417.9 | 3.66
